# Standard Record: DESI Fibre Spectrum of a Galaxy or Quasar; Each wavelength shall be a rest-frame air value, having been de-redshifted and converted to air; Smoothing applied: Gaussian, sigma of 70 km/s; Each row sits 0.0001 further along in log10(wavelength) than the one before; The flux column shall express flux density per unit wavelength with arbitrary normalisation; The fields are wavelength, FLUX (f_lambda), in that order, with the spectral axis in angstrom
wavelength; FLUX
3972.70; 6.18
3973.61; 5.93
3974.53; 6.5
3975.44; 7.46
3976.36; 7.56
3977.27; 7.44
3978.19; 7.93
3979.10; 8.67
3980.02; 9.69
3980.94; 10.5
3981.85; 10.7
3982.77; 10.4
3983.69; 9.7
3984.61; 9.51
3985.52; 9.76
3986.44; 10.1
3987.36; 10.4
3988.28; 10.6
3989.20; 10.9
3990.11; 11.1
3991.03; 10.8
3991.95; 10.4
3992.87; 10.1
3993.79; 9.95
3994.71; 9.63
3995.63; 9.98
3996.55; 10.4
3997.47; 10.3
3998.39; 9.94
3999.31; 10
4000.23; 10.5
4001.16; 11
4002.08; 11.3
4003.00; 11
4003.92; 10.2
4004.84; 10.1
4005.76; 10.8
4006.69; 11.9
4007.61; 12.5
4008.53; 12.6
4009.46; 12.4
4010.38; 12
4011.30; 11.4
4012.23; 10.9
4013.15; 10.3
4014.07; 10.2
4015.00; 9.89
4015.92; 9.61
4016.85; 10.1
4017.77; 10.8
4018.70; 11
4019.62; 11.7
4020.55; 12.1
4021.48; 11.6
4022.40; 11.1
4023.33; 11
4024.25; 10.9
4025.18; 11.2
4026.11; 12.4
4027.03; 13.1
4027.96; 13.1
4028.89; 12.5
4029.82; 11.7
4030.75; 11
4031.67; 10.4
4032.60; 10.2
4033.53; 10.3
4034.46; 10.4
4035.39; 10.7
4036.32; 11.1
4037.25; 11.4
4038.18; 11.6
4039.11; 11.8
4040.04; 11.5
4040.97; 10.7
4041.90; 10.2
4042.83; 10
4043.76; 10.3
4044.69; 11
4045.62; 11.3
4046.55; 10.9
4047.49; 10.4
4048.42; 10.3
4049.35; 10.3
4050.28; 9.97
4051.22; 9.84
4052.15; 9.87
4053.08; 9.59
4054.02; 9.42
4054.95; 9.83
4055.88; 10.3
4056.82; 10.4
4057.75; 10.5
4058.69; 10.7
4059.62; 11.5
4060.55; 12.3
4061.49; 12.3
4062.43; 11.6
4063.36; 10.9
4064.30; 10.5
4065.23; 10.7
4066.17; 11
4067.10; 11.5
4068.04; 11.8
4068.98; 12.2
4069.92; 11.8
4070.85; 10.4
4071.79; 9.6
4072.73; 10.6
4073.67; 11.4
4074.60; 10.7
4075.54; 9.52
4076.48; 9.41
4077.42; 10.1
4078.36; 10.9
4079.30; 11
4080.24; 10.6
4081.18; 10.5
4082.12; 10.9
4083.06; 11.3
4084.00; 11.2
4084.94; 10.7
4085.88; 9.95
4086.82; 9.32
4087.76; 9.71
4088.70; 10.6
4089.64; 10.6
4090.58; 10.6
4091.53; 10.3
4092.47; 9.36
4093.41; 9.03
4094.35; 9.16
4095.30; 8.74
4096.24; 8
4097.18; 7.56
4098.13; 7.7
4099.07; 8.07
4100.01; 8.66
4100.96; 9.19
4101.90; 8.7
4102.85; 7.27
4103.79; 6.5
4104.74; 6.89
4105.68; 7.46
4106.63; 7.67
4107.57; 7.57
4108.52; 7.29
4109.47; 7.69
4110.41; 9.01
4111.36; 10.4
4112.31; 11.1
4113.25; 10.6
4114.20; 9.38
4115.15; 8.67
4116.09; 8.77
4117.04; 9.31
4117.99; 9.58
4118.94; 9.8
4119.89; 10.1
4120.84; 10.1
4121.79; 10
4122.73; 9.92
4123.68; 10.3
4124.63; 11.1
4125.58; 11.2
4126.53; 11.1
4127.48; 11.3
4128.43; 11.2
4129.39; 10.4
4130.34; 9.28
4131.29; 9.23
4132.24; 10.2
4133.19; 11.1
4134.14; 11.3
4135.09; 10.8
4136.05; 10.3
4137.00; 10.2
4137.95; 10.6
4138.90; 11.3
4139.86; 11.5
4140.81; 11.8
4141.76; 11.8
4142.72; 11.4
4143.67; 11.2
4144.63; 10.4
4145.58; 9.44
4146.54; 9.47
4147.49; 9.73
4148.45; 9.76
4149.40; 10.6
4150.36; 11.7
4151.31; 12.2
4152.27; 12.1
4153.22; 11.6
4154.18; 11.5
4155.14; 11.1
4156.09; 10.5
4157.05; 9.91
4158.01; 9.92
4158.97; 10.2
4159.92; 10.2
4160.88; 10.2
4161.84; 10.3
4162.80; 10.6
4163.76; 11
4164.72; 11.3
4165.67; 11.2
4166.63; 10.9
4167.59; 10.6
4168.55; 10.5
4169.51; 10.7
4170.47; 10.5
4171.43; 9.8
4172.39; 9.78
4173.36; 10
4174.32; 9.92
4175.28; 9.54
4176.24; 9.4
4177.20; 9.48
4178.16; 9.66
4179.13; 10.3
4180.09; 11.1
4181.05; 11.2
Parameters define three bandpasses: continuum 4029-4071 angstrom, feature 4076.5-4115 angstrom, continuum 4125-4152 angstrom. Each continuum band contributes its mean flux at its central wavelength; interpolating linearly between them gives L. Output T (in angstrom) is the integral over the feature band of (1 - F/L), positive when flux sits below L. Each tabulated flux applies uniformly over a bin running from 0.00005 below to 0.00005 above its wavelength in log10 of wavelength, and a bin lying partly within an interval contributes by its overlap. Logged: 5.4 angstrom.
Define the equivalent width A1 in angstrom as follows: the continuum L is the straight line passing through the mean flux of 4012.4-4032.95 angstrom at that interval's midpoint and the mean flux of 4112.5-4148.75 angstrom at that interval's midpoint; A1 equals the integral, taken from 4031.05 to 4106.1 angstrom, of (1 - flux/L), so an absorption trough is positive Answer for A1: 4.5 angstrom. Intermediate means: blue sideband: 11.2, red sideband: 10.4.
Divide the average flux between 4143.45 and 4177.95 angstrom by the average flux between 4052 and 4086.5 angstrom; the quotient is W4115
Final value 1.0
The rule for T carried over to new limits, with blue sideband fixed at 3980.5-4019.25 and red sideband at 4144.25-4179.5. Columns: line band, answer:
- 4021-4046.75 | -1.50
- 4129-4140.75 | -0.11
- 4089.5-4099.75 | 1.52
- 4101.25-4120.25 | 3.27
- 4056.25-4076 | -0.94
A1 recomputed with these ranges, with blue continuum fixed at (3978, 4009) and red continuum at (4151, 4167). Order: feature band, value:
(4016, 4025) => -0.5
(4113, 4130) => 1.0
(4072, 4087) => 0.2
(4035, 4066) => -0.5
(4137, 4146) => -0.2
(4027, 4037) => -0.7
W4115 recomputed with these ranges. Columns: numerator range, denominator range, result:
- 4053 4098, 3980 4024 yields 0.97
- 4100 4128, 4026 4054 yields 0.85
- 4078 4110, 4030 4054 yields 0.86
